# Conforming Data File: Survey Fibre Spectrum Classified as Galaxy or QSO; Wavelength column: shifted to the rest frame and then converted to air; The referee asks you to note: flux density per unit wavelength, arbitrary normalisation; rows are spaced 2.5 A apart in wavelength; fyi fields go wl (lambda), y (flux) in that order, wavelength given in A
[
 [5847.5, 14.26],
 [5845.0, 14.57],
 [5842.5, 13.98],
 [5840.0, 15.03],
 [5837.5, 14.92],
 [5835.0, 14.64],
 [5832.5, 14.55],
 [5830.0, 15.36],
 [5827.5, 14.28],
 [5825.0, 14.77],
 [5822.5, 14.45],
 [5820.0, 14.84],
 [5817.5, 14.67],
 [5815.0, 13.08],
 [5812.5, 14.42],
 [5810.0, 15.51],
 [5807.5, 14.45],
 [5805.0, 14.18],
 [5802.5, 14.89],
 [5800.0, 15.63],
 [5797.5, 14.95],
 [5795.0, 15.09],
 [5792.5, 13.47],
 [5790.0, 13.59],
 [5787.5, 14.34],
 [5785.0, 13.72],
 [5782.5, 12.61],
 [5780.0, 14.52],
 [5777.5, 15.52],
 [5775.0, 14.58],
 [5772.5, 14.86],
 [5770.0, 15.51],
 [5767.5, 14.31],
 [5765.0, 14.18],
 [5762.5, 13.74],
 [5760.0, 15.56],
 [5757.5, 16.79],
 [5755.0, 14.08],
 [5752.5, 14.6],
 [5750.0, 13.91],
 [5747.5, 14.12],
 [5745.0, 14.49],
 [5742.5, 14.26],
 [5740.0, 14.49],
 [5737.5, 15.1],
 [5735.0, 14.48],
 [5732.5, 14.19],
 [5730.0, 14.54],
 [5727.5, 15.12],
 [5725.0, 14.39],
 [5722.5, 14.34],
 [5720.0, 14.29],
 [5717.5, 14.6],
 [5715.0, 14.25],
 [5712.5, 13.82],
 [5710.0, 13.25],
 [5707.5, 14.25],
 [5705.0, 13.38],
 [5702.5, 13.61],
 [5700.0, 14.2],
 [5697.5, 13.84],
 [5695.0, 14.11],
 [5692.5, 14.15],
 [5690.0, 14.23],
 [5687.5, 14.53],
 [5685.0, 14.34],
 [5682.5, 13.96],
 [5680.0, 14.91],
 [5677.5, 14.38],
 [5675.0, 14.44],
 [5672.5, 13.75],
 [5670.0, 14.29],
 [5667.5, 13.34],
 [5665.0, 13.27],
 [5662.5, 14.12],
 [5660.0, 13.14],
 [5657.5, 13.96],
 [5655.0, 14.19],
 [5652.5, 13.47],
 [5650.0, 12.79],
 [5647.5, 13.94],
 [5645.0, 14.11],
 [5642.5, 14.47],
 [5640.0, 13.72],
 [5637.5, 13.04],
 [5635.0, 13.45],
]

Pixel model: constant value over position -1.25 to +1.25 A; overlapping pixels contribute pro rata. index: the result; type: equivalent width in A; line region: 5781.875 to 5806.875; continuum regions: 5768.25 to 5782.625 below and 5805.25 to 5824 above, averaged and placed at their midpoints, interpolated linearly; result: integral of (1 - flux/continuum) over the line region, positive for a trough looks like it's 0.5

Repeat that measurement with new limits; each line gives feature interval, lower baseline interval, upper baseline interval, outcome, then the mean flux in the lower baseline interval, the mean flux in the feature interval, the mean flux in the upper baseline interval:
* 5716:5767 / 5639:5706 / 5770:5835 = -1.1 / 14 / 14.6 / 14.5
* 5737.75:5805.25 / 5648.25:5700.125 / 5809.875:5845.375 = -0.8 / 14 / 14.5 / 14.6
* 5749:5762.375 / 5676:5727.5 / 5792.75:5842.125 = -0.5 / 14.2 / 14.9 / 14.7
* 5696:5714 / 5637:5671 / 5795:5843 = 0.3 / 13.7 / 13.8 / 14.7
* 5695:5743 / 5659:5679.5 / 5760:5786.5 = -0.3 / 13.9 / 14.2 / 14.4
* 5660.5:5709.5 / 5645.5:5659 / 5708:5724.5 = -0.5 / 13.7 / 14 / 14.1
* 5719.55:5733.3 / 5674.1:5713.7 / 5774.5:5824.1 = -0.3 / 14.1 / 14.5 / 14.4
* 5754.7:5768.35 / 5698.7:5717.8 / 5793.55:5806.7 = -0.3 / 13.9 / 14.8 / 14.9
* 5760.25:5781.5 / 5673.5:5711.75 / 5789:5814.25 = -0.3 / 14.1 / 14.7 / 14.6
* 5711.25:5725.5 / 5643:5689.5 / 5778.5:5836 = -0.1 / 14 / 14.3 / 14.4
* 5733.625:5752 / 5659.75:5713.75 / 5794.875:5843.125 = -0.2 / 14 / 14.4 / 14.7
